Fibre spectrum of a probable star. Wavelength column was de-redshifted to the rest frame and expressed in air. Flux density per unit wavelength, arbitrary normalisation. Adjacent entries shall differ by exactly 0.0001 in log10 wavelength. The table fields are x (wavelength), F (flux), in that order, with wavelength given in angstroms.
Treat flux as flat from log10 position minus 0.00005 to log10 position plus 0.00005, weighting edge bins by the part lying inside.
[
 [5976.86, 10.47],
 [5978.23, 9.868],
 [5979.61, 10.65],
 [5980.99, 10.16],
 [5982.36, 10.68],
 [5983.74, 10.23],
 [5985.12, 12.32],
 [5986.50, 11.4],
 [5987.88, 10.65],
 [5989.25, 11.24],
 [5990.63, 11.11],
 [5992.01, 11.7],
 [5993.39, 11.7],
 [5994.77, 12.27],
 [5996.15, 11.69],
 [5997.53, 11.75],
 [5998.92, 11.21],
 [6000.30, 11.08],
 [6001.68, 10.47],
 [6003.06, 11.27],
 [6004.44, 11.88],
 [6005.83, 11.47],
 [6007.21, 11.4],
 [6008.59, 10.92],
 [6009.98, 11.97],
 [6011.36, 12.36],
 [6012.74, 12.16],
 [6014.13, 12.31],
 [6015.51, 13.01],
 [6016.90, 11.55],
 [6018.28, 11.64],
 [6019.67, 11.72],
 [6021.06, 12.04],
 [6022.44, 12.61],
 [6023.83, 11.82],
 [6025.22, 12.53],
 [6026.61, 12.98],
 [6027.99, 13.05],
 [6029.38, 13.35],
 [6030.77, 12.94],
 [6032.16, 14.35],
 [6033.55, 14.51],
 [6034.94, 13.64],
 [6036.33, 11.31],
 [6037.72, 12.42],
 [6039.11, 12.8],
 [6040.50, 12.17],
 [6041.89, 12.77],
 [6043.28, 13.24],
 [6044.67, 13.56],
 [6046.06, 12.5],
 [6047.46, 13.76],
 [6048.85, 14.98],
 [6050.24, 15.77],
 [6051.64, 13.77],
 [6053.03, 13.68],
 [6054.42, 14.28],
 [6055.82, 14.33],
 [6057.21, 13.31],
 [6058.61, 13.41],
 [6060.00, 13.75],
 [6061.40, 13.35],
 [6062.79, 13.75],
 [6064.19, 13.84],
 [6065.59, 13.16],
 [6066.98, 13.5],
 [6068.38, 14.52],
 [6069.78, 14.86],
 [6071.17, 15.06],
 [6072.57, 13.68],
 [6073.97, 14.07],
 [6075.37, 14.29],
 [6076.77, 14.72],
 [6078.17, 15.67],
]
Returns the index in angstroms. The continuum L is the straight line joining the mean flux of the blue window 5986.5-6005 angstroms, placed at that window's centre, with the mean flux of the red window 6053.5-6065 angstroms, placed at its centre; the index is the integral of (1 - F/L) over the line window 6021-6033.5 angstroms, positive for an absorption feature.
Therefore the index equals -0.42 angstroms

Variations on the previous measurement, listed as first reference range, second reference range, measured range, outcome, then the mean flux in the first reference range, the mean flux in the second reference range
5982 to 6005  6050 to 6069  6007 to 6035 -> -0.28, 11.3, 13.8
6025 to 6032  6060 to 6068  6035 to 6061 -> -0.14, 13.1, 13.6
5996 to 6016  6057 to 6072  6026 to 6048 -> -0.44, 11.6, 13.9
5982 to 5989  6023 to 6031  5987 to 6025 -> 0.74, 11.1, 12.8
